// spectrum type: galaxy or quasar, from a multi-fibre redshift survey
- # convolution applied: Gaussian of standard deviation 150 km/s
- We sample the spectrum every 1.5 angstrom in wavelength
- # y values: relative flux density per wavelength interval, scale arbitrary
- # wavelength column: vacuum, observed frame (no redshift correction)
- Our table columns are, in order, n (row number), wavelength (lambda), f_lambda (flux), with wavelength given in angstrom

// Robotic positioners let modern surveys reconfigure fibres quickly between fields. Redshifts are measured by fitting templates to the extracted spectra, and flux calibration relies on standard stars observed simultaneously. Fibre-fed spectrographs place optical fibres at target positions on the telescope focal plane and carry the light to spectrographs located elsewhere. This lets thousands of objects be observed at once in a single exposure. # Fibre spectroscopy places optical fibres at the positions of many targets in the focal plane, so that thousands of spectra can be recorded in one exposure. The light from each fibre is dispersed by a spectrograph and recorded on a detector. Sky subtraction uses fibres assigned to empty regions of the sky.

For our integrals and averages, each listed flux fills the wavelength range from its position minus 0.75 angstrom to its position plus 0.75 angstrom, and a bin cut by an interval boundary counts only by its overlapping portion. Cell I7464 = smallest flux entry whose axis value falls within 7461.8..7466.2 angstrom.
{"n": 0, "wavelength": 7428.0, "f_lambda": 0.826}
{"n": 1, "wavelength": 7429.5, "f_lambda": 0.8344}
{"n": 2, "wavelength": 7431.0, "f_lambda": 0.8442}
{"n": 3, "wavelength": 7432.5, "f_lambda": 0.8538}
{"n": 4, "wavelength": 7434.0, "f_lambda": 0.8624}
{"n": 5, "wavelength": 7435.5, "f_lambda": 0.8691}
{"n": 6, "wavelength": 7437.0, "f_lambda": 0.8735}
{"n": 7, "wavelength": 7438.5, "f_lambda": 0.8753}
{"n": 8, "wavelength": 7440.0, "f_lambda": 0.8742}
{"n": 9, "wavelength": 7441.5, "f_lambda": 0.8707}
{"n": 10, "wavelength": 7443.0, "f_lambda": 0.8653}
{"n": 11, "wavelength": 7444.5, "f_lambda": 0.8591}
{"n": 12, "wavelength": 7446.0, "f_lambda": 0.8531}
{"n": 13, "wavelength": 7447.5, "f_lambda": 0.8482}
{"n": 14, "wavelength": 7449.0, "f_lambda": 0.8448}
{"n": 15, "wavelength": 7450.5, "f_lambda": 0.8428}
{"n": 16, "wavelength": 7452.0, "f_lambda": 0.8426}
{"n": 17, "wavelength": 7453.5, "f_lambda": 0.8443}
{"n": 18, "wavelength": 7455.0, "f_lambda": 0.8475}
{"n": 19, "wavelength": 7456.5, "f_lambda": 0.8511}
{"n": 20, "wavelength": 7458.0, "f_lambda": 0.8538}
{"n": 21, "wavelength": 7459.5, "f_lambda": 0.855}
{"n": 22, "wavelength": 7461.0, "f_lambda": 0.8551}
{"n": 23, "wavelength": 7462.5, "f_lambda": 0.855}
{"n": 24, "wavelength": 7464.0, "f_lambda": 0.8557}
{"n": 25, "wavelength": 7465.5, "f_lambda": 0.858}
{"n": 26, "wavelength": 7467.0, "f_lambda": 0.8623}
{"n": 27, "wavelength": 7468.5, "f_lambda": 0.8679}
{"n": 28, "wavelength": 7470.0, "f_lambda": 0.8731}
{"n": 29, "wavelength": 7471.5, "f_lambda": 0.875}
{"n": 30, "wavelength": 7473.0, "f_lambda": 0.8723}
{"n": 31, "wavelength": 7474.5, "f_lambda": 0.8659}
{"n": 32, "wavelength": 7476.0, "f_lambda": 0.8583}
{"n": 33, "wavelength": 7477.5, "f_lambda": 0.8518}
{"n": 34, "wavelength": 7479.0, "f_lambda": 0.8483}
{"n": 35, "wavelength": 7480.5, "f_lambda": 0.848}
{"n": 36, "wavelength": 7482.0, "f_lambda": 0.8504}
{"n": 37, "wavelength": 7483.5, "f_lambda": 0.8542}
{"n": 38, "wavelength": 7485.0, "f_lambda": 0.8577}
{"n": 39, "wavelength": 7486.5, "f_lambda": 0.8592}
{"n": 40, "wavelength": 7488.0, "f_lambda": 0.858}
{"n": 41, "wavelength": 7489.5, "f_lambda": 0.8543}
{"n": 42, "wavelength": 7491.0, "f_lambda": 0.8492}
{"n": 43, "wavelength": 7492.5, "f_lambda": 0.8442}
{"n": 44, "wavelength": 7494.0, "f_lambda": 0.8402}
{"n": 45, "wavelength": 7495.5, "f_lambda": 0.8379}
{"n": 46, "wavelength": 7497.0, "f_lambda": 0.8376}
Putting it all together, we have 0.855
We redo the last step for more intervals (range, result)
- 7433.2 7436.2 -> 0.8624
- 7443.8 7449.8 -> 0.8448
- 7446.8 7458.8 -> 0.8426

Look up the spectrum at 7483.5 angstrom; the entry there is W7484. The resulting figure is 0.8542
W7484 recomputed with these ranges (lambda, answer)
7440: 0.8742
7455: 0.8475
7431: 0.8442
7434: 0.8624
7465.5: 0.858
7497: 0.8376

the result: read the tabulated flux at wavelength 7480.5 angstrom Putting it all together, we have 0.848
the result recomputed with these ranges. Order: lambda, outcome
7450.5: 0.8428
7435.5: 0.8691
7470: 0.8731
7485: 0.8577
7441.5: 0.8707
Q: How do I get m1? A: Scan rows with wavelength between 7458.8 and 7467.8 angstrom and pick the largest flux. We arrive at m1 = 0.8623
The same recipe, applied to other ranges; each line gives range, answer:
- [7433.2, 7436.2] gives 0.8691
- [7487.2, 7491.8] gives 0.858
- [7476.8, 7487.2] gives 0.8592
